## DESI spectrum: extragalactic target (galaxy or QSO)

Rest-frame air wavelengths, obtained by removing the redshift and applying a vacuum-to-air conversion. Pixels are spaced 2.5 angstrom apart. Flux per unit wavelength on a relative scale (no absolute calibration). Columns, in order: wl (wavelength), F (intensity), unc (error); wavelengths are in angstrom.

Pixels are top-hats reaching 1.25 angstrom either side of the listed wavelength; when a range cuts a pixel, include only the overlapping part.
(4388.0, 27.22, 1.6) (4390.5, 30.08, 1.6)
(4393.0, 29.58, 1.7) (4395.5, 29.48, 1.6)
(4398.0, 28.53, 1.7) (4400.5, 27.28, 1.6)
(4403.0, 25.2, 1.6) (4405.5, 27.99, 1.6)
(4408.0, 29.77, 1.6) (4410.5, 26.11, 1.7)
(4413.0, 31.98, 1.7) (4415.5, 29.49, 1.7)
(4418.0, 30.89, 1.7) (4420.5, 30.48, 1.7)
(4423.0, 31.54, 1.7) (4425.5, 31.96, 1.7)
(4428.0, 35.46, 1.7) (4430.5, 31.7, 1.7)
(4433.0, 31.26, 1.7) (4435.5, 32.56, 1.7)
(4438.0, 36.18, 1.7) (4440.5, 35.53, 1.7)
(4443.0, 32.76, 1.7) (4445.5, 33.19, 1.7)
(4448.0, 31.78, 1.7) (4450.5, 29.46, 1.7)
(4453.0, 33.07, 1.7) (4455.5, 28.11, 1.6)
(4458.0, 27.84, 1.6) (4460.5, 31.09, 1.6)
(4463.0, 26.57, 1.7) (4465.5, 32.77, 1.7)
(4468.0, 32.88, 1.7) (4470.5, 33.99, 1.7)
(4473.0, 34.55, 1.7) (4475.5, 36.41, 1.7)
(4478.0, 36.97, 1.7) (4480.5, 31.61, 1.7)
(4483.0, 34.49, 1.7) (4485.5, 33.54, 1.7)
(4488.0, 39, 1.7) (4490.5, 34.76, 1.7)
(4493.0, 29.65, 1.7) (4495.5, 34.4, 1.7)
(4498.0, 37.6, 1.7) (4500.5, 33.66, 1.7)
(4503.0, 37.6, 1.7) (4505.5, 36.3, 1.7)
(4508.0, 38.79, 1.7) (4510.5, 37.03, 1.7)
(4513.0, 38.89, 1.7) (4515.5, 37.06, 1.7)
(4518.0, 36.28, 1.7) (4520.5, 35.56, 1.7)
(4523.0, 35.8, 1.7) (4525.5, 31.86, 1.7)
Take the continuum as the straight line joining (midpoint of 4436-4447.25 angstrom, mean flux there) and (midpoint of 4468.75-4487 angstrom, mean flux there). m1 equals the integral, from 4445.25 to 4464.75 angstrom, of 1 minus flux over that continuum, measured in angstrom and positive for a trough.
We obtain 2.4 angstrom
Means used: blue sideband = 34.2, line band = 30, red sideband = 34.5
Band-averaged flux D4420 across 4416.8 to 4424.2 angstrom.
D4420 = 31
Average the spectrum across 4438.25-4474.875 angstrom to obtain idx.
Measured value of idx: 31.9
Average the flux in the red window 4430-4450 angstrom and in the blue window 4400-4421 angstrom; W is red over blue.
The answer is 1.15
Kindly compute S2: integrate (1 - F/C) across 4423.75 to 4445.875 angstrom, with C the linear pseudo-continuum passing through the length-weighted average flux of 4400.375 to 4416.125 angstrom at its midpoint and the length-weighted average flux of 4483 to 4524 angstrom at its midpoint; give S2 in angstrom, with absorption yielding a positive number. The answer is -2.1 angstrom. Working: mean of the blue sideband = 28.3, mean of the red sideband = 36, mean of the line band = 33.4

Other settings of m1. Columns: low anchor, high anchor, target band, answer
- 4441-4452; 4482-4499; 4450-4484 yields 1.2 angstrom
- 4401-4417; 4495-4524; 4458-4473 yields 0.7 angstrom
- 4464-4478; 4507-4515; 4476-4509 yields 1.0 angstrom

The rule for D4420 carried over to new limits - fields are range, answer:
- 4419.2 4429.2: 32.3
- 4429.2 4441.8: 33.5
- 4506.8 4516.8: 37.9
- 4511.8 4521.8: 36.9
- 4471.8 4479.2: 36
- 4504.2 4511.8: 37.4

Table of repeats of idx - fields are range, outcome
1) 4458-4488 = 33.2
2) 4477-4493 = 34.6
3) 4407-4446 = 31.9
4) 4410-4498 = 32.5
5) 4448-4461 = 30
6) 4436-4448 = 34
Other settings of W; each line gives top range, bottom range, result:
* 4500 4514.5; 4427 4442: 1.10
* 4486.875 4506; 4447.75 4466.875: 1.18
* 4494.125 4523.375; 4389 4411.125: 1.29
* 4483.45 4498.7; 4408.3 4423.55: 1.16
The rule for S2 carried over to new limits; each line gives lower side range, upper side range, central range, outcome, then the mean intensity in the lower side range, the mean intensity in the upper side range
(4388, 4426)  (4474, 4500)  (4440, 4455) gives -0.1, 29.2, 34.8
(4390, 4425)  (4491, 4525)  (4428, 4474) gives 0.1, 29.2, 35.9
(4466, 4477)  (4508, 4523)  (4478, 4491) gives 0.1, 34.4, 37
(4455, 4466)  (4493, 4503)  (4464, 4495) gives -2.1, 29.1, 34.8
